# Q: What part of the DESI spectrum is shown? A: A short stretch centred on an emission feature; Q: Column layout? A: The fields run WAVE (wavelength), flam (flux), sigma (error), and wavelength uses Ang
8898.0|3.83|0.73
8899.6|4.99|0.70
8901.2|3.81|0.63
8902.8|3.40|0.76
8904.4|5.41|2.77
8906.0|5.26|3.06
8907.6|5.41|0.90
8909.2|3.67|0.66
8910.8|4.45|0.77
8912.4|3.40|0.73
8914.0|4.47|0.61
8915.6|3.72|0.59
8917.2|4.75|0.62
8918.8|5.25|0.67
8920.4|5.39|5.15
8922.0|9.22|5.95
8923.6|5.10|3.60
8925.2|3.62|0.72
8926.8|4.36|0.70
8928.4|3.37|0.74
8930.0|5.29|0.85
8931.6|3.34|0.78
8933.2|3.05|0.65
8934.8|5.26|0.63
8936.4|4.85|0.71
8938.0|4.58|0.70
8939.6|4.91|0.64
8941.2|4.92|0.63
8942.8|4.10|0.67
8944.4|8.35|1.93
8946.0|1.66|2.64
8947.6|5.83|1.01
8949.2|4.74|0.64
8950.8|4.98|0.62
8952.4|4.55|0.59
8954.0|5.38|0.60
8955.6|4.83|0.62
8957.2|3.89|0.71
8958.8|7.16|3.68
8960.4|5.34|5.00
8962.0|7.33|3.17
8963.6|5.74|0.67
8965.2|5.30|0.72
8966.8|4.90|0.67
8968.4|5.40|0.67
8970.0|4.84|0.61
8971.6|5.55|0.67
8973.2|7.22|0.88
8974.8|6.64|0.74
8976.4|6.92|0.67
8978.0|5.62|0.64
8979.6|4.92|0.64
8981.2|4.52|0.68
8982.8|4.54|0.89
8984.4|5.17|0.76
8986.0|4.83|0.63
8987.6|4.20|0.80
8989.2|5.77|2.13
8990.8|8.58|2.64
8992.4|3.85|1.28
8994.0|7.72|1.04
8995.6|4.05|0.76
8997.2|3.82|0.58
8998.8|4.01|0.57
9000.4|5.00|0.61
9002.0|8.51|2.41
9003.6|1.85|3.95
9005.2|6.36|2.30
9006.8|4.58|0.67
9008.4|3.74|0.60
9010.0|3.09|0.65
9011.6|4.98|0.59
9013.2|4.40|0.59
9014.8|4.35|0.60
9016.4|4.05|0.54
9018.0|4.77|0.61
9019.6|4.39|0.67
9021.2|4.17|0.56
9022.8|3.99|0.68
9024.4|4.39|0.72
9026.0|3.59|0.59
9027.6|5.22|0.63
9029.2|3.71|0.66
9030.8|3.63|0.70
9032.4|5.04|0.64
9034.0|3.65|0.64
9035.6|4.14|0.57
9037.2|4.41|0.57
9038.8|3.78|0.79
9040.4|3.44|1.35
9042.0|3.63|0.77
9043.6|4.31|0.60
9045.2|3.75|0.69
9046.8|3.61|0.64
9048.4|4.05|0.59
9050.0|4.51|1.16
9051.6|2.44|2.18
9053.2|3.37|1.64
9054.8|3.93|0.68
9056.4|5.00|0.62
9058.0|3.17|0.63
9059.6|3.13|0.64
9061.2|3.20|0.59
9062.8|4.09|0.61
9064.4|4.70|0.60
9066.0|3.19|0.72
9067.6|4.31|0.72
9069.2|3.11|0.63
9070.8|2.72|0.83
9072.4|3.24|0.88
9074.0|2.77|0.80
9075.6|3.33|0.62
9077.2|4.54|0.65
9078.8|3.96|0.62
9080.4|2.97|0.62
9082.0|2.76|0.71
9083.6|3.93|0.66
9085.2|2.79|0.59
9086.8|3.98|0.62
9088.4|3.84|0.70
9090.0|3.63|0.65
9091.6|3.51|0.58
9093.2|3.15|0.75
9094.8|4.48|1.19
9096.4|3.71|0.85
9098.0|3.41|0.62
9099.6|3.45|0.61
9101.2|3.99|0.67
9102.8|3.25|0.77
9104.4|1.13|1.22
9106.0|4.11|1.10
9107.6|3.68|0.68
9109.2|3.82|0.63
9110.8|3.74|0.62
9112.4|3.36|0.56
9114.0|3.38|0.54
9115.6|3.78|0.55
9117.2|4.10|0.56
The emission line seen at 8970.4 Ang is C III] 1909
